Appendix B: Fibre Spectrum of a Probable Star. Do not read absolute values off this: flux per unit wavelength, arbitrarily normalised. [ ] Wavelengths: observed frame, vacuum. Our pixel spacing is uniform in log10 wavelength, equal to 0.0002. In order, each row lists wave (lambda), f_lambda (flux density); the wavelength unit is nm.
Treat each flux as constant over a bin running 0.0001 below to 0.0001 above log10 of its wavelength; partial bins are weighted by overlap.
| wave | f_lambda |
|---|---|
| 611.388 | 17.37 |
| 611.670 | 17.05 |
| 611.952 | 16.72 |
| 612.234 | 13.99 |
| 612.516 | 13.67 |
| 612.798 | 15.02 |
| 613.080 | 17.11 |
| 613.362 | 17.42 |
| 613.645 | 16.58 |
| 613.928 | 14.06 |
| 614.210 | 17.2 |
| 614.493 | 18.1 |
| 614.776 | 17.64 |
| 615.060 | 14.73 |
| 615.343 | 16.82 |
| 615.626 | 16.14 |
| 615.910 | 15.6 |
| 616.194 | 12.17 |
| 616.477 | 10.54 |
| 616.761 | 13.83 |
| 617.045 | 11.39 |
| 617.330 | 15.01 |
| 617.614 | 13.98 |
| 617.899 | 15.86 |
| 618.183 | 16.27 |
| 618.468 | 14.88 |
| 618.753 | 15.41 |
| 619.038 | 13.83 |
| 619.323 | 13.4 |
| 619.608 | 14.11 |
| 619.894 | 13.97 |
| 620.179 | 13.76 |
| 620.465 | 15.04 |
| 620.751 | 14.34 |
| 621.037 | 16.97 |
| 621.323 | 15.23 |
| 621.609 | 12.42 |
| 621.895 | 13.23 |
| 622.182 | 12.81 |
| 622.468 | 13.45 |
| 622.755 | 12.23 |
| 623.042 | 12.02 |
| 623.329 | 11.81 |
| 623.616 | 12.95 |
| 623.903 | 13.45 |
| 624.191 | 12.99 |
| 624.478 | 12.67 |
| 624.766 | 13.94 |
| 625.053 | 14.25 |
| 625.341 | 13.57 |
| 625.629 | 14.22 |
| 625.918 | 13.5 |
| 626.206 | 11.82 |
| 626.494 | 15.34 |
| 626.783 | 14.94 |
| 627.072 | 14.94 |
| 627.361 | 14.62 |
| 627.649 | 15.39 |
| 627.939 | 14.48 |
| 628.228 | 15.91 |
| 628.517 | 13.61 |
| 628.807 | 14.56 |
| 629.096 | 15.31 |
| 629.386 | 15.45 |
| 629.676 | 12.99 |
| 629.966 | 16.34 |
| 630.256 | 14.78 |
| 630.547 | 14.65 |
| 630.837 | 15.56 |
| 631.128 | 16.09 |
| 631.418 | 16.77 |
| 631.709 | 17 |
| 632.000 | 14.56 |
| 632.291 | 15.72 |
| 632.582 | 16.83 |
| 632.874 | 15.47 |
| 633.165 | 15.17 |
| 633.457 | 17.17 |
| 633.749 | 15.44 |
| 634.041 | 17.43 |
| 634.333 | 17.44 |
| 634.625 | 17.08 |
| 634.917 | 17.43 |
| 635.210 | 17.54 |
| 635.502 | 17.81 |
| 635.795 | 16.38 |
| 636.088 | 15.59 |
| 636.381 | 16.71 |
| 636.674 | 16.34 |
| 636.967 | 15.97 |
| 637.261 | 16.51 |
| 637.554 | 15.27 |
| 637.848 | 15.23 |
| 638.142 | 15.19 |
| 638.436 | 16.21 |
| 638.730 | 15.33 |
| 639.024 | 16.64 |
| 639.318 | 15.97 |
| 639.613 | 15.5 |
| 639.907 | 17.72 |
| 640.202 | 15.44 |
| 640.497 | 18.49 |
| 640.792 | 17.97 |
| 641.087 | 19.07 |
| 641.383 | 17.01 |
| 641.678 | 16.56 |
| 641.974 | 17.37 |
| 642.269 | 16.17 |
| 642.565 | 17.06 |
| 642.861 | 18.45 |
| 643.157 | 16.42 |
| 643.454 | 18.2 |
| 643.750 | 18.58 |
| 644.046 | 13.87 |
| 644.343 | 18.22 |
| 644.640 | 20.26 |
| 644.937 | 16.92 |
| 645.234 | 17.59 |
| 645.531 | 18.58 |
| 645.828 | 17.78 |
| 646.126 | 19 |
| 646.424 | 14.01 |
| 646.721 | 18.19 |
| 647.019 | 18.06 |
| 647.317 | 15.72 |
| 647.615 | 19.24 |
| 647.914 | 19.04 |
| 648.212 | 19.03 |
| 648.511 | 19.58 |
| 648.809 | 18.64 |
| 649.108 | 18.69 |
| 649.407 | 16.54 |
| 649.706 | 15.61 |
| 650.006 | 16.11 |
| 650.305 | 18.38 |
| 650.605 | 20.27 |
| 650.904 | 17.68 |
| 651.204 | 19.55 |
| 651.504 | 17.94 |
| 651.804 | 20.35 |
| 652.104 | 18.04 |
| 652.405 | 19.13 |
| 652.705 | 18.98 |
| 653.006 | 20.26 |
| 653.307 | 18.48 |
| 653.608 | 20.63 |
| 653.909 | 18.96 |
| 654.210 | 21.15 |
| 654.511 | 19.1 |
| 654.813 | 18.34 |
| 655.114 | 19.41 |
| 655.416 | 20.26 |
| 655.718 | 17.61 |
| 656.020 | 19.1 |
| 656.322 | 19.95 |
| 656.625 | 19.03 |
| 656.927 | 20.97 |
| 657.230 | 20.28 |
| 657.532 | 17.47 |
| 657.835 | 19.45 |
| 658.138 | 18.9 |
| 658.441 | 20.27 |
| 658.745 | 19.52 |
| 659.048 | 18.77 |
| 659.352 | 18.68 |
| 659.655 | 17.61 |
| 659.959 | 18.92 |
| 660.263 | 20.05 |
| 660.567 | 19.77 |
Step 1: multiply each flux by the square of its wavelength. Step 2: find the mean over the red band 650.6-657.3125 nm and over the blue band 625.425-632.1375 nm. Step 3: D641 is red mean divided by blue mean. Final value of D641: 1.40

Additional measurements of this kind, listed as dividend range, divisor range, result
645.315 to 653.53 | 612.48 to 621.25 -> 1.35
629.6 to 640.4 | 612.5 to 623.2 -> 1.16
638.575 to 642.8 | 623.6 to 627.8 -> 1.27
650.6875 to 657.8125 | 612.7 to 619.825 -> 1.44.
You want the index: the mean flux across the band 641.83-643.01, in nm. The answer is 17.3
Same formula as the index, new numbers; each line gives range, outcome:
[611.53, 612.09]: 16.9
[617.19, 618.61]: 15.2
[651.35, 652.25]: 18.8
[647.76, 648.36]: 19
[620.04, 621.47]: 15.1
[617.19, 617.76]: 14.5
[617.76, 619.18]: 15.3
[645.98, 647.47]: 17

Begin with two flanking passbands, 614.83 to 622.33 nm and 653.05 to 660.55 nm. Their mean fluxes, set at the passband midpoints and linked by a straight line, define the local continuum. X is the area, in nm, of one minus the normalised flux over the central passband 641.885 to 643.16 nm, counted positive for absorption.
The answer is 0.02 nm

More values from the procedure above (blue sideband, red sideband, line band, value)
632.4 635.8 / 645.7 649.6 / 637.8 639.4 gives 0.128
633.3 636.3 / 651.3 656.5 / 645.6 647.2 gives 0.080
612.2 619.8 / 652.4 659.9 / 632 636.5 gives 0.107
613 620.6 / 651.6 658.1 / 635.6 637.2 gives 0.090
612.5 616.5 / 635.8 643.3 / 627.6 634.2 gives 0.310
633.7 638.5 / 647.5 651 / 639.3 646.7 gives 0.027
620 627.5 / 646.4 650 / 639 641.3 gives -0.097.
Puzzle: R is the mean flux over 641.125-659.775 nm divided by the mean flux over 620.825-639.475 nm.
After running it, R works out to 1.22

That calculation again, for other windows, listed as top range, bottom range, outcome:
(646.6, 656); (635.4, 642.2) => 1.13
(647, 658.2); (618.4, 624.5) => 1.38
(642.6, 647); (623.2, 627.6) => 1.28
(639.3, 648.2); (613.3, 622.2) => 1.18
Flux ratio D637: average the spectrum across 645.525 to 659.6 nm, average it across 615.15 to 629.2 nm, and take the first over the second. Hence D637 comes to 1.33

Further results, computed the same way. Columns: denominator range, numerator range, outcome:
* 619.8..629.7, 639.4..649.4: 1.26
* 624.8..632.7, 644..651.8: 1.20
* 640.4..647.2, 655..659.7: 1.10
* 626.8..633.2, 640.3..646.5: 1.15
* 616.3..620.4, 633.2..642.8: 1.19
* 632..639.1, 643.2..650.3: 1.09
